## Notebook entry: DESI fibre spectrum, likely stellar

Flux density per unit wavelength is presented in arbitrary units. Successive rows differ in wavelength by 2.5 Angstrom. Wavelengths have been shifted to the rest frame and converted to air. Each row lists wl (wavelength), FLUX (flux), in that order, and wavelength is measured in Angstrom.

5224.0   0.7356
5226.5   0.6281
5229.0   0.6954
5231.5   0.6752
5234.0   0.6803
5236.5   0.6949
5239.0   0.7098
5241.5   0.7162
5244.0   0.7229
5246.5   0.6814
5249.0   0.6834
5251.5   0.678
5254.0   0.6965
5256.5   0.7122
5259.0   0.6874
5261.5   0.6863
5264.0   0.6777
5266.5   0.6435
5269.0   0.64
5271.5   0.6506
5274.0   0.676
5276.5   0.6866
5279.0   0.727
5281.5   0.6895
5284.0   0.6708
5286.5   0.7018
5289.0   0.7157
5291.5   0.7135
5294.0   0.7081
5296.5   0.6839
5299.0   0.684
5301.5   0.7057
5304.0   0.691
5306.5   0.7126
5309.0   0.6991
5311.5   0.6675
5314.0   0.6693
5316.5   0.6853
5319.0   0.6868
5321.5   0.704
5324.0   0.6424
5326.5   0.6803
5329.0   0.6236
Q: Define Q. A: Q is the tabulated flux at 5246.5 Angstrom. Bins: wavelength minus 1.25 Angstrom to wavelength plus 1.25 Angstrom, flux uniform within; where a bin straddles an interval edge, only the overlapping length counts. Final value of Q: 0.6814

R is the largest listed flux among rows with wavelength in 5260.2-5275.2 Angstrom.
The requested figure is 0.6863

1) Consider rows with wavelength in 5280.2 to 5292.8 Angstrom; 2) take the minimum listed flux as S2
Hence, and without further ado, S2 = 0.6708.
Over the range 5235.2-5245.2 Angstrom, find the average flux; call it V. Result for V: 0.711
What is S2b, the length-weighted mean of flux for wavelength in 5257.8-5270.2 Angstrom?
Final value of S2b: 0.667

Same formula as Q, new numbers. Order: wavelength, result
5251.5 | 0.678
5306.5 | 0.7126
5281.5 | 0.6895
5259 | 0.6874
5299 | 0.684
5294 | 0.7081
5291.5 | 0.7135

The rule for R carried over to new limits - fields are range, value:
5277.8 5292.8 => 0.727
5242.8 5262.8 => 0.7229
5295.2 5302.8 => 0.7057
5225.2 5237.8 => 0.6954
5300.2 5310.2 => 0.7126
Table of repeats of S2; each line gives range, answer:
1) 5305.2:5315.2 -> 0.6675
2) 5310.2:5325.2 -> 0.6424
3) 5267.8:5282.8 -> 0.64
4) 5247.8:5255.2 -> 0.678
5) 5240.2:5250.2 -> 0.6814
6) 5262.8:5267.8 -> 0.6435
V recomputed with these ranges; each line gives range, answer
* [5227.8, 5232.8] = 0.685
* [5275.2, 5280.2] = 0.706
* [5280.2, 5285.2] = 0.681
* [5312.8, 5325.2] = 0.678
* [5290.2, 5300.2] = 0.698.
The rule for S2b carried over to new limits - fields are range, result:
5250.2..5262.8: 0.692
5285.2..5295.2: 0.71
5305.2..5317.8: 0.687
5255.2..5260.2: 0.7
